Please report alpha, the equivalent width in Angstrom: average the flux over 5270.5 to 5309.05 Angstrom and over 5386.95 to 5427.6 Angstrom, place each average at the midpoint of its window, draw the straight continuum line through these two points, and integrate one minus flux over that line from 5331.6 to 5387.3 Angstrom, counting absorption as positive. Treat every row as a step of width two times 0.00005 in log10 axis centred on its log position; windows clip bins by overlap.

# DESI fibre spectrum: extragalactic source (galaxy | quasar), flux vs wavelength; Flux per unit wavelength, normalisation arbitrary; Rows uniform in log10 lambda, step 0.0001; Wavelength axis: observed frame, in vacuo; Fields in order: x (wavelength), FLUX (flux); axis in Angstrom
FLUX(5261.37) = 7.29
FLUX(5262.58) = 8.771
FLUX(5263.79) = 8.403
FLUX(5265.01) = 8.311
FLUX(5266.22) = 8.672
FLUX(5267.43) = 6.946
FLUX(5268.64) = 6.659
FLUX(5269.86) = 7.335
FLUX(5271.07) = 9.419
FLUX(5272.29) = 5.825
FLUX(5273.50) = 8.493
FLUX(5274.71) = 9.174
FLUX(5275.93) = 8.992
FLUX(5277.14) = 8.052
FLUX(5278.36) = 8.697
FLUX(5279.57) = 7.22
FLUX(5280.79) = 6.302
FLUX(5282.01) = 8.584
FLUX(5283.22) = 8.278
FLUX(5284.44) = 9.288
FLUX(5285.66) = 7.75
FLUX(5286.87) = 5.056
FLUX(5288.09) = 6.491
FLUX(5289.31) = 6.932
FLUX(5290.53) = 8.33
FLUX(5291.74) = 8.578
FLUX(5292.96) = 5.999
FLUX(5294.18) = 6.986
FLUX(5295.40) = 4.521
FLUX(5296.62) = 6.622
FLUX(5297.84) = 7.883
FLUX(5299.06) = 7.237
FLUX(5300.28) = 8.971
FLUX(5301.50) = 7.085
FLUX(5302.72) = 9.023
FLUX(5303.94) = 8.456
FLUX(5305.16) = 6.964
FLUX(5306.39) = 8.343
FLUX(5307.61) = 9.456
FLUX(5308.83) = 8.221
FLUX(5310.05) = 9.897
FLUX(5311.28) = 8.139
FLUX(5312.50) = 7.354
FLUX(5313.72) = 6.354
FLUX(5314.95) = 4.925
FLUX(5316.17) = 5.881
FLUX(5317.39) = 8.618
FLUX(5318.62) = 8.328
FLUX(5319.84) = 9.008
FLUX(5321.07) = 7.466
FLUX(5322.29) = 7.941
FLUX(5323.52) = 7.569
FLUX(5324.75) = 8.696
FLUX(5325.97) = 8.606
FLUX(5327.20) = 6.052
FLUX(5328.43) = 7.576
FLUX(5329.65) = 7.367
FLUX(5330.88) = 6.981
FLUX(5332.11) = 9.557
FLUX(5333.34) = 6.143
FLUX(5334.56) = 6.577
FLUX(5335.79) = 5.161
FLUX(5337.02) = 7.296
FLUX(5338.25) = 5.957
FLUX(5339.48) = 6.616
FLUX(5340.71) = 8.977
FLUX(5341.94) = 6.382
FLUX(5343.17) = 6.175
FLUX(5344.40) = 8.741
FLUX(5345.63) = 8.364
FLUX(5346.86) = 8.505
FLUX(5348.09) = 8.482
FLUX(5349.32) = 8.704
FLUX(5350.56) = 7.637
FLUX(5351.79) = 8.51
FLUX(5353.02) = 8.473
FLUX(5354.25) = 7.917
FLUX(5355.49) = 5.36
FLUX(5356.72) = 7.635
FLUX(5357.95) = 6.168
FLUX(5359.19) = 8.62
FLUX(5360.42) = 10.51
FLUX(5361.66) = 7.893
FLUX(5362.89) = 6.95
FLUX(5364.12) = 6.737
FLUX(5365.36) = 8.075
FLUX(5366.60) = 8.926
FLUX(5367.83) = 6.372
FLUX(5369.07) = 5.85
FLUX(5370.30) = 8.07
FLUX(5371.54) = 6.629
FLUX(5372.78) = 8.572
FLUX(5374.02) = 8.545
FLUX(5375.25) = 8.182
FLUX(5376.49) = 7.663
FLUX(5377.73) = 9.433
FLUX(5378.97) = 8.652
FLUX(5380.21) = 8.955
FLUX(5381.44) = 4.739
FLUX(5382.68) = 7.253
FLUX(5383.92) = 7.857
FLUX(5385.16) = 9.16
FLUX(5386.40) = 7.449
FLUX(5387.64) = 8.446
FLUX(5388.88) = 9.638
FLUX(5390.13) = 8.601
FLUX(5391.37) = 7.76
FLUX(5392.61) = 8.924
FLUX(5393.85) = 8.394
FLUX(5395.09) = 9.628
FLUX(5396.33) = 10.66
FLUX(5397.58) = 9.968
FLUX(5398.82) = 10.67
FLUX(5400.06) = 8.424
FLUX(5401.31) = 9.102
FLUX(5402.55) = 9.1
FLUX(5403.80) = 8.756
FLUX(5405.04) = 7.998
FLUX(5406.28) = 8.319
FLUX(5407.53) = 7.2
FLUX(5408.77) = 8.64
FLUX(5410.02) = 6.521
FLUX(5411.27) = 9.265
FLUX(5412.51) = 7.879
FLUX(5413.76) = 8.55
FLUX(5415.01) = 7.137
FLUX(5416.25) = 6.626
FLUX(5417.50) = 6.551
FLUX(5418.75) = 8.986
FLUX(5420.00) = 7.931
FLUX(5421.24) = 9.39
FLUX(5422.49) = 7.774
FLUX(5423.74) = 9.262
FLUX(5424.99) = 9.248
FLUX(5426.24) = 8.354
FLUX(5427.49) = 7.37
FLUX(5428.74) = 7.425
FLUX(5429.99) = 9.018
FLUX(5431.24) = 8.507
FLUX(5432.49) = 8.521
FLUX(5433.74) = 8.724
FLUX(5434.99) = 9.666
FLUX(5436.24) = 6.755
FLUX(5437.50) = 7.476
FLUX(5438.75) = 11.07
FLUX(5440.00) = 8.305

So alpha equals 3.7 Angstrom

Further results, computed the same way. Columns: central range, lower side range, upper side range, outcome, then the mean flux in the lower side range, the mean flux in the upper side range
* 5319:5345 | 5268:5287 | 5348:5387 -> 1.51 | 7.89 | 7.8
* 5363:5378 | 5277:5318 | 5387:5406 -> 1.68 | 7.54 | 9.06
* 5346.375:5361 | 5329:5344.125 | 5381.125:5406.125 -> -1.08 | 6.98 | 8.67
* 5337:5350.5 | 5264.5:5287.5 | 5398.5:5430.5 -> 0.64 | 7.84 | 8.26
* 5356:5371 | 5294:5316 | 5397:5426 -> 0.73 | 7.56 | 8.4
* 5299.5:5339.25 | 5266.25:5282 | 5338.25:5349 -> 0.70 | 7.82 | 7.7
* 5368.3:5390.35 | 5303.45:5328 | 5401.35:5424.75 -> 0.19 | 7.81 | 8.15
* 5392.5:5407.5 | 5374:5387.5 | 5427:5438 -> -1.93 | 7.99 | 8.18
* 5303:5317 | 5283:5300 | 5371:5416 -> -0.60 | 7.15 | 8.4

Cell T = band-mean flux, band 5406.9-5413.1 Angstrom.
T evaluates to 7.9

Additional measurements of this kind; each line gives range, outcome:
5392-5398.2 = 9.52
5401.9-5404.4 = 8.92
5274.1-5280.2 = 8.42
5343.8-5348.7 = 8.53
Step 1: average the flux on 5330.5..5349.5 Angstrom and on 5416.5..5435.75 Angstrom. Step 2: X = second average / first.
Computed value 1.14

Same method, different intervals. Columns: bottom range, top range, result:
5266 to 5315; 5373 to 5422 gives 1.09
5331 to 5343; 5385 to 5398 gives 1.29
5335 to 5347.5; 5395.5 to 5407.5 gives 1.27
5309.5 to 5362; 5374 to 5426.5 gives 1.11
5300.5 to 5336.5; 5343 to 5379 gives 1.03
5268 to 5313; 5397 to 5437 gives 1.08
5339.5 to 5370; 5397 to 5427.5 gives 1.08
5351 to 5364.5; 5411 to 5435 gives 1.07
